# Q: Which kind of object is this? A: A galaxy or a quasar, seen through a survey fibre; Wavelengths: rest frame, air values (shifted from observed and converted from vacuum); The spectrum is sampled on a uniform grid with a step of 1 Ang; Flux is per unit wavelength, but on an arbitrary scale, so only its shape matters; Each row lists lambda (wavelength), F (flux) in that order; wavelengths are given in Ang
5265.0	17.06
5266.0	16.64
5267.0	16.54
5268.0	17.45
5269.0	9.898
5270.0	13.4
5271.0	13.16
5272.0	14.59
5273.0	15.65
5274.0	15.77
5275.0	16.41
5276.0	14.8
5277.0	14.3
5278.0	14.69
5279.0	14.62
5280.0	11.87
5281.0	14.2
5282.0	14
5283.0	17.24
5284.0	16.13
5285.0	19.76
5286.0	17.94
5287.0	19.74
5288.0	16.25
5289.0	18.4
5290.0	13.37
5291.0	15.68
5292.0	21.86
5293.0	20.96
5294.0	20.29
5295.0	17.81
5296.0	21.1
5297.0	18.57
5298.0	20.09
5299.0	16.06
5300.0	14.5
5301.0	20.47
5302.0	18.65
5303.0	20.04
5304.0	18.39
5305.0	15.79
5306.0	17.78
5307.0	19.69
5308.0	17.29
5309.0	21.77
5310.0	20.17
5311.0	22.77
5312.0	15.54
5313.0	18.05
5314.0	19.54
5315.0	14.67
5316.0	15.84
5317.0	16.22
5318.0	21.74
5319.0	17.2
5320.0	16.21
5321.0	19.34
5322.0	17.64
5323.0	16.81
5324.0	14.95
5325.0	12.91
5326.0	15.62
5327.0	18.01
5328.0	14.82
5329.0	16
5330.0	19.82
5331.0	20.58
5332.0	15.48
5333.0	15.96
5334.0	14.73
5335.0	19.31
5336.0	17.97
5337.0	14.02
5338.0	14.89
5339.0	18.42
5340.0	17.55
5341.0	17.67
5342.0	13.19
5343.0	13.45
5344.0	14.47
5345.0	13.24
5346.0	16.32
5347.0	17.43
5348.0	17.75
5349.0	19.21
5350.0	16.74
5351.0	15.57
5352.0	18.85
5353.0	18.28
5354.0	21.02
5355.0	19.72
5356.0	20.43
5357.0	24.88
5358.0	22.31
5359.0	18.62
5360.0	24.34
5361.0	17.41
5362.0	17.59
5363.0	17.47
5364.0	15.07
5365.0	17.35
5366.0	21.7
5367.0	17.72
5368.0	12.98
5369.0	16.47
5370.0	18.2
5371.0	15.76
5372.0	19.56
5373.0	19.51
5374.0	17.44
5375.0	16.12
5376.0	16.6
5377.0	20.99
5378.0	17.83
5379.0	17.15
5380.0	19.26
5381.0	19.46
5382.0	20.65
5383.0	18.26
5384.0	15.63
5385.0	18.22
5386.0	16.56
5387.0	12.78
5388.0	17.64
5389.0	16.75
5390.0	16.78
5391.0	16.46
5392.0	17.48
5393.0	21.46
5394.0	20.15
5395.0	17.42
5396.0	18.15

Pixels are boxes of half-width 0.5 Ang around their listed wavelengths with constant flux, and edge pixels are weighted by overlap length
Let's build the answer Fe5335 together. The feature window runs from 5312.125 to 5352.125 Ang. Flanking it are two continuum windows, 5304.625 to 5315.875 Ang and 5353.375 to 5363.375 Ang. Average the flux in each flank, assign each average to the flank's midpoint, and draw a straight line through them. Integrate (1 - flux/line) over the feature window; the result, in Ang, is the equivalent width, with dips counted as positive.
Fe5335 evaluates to 5.4 Ang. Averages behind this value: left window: 18.4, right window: 20.4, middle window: 16.7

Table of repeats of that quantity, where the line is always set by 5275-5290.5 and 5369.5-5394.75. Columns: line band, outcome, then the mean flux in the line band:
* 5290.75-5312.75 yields -3.6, 18.9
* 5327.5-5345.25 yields 0.7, 16.2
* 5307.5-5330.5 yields -1.3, 17.5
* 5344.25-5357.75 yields -0.9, 18.4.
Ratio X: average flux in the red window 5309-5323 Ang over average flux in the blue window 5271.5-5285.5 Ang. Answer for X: 1.19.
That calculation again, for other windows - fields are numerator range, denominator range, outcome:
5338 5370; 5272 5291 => 1.13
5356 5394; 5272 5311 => 1.04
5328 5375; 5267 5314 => 1.03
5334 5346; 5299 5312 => 0.85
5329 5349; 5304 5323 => 0.91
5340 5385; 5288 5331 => 1.00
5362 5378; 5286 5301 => 0.96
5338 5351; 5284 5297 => 0.88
